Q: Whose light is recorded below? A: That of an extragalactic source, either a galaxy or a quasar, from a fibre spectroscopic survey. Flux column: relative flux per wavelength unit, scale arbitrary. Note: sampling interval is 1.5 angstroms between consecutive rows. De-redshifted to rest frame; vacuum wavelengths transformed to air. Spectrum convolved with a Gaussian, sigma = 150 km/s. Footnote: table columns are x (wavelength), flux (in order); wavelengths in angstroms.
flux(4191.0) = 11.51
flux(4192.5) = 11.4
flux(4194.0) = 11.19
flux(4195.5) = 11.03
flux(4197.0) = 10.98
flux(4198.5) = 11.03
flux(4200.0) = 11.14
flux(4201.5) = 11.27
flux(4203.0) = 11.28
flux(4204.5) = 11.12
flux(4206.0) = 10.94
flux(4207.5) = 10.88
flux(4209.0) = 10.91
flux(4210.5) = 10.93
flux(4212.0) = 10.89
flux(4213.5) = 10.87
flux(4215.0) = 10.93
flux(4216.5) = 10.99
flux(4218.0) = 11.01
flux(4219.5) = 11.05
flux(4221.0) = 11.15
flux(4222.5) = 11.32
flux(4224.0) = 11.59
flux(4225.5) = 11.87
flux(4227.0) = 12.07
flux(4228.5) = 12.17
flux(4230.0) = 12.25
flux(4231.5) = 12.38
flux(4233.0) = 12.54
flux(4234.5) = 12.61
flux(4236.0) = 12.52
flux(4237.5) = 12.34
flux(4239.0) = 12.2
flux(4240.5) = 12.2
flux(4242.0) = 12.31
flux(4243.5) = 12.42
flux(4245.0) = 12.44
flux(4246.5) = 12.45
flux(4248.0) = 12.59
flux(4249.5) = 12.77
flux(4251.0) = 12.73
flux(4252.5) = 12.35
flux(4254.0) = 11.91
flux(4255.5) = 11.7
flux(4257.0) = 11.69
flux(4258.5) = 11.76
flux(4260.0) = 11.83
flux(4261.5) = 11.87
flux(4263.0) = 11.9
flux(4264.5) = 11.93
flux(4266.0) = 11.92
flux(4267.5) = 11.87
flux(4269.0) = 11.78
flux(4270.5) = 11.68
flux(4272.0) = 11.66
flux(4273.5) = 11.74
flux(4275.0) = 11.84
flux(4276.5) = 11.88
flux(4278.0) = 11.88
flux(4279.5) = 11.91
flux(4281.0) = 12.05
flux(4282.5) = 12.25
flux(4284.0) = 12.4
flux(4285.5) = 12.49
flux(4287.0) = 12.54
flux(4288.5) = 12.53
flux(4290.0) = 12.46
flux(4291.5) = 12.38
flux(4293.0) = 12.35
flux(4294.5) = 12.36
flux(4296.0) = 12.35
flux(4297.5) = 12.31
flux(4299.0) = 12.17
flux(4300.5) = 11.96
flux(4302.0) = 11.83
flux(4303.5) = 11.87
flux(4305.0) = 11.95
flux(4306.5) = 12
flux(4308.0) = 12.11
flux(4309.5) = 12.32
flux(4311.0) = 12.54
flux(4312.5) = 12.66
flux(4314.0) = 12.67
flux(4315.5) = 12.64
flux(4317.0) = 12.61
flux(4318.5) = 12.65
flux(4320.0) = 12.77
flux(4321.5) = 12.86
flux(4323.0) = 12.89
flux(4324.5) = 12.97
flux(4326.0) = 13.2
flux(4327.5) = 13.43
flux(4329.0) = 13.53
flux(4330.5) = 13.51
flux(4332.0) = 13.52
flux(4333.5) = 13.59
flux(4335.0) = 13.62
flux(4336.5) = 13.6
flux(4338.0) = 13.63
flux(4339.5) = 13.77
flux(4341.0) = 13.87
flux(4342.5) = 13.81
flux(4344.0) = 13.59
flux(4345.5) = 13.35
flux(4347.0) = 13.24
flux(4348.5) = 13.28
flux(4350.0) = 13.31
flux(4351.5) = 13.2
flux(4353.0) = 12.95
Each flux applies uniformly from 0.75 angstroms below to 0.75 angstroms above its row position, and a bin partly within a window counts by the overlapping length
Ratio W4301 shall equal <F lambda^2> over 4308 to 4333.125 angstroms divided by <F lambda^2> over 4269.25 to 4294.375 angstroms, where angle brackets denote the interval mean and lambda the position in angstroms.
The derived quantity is 1.08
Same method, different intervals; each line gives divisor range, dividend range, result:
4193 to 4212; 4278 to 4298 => 1.16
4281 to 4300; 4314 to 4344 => 1.09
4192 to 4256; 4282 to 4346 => 1.14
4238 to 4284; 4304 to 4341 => 1.11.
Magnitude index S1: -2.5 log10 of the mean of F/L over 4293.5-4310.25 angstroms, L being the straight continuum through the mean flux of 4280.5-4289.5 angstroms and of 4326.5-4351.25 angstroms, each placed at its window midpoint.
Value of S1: 0.055 mag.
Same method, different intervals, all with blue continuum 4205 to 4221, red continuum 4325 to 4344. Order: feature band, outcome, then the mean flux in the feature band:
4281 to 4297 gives 0.02 mag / 12.4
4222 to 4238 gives -0.08 mag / 12.2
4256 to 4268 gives 0.02 mag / 11.8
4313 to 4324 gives 0.04 mag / 12.7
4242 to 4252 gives -0.08 mag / 12.5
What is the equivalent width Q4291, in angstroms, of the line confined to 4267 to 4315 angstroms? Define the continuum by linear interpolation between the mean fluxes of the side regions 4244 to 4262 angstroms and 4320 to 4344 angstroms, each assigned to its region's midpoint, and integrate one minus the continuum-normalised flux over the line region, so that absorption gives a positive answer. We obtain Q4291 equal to 2.4 angstroms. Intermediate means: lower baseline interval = 12.2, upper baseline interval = 13.4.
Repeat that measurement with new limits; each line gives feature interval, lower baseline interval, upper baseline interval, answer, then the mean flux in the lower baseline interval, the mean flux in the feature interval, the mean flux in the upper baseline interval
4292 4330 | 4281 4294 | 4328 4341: 1.4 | 12.4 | 12.5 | 13.6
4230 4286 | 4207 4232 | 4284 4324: -1.4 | 11.4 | 12.1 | 12.4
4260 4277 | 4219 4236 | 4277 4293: 0.5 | 11.9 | 11.8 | 12.3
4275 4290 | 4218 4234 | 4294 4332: 0.1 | 11.8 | 12.2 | 12.6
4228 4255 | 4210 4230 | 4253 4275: -1.9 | 11.3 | 12.4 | 11.8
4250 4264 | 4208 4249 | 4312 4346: 0.3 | 11.8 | 12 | 13.3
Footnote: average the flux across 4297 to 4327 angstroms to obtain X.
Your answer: 12.5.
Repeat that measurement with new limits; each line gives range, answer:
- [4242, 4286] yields 12.1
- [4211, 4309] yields 12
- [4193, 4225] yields 11.1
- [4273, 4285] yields 12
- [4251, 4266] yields 11.9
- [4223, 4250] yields 12.3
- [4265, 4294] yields 12.1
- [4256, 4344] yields 12.5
